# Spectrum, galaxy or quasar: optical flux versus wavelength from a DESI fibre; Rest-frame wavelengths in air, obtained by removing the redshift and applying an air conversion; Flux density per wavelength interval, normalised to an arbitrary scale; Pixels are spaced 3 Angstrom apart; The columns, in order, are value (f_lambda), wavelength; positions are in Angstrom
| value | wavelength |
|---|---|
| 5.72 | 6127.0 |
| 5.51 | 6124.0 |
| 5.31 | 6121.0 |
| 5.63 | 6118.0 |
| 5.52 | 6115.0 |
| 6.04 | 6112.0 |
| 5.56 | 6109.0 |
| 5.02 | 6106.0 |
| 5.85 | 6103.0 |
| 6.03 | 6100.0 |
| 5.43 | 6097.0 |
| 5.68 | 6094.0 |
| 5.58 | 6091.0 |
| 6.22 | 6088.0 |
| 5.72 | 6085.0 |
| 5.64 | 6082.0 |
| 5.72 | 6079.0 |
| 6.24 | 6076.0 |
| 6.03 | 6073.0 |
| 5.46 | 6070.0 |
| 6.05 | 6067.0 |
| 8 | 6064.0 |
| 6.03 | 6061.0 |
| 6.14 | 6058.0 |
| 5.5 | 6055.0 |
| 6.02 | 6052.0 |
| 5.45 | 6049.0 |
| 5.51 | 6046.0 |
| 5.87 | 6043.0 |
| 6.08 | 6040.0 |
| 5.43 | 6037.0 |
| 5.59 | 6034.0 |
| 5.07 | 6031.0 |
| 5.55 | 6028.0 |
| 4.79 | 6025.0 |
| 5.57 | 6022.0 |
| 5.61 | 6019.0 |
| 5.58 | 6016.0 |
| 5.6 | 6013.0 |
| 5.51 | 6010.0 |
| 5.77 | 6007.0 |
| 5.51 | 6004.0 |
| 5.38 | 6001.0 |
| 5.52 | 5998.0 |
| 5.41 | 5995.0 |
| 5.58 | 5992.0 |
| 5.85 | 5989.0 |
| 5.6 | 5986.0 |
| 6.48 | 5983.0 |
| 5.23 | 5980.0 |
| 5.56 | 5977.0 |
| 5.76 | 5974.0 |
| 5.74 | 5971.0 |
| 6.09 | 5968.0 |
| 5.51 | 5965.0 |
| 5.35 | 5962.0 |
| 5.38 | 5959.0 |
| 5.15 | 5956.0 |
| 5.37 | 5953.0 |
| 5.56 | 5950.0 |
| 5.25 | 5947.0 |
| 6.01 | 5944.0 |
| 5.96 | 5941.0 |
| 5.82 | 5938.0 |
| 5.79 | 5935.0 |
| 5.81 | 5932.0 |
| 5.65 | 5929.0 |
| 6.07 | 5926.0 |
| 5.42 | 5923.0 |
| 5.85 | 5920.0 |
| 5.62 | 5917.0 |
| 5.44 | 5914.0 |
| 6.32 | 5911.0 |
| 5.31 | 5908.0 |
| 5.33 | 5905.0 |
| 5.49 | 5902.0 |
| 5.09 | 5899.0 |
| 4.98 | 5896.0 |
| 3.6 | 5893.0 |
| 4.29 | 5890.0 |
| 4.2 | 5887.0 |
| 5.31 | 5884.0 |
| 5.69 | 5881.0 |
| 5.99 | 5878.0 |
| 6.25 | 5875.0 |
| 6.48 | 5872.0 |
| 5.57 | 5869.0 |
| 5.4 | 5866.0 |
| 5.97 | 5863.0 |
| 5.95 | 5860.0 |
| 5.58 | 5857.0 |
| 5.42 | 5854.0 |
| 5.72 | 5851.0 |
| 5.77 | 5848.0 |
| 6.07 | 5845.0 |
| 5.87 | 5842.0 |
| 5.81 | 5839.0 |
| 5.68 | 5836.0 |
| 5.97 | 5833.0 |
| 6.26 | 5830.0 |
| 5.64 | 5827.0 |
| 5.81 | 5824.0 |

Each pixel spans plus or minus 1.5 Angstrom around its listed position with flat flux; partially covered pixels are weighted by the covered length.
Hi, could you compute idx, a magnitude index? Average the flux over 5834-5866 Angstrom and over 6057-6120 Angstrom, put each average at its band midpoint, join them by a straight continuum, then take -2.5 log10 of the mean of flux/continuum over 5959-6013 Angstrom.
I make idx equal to 0.04 mag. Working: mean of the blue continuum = 5.77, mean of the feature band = 5.63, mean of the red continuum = 5.88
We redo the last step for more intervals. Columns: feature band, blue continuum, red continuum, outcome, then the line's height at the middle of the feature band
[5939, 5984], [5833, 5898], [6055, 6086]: 0.03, 5.78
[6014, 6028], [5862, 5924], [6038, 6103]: 0.07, 5.78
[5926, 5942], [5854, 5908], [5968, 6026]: -0.07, 5.47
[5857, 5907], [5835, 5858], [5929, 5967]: 0.07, 5.69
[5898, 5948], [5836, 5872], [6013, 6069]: 0.02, 5.77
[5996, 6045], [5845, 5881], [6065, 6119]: 0.05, 5.79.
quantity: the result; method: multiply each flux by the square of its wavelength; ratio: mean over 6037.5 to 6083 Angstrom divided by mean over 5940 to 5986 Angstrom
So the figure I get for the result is 1.10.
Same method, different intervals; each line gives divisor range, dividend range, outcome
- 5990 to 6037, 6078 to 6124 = 1.06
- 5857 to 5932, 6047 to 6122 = 1.13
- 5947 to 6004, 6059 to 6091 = 1.13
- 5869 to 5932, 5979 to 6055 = 1.07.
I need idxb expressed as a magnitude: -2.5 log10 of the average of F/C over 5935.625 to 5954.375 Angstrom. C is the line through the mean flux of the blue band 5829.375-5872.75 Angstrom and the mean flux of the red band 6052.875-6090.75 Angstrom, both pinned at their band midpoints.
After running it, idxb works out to 0.05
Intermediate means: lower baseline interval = 5.81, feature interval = 5.67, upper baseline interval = 6.05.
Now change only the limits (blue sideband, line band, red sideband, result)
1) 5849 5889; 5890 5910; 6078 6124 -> 0.14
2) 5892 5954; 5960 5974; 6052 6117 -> -0.01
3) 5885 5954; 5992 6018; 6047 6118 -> 0.02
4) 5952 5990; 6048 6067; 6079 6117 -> -0.10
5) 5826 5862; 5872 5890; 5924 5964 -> 0.05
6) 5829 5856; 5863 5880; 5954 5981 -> -0.03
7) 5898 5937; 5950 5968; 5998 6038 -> 0.03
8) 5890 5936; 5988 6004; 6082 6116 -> 0.00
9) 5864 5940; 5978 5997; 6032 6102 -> 0.00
